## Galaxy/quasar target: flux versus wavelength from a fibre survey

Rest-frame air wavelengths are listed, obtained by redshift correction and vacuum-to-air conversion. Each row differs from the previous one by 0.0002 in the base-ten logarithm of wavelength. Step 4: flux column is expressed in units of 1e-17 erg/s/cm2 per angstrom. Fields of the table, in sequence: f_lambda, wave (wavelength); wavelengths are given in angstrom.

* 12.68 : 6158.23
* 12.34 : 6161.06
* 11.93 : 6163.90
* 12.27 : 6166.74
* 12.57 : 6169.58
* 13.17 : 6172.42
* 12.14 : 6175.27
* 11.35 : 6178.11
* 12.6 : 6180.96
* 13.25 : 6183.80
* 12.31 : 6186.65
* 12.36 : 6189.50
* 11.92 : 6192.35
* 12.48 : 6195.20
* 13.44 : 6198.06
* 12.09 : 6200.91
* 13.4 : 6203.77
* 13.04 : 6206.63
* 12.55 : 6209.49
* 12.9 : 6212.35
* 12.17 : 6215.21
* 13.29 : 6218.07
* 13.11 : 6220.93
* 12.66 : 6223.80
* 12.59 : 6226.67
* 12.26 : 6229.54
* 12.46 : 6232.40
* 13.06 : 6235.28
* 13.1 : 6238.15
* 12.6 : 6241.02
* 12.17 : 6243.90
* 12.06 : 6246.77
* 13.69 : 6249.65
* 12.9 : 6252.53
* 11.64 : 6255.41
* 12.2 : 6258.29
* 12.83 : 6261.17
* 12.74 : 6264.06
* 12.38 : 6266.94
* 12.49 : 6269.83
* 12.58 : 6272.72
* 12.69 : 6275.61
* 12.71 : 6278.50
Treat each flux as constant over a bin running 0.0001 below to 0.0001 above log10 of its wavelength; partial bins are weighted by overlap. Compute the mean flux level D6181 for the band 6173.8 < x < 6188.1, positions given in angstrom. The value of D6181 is 12.3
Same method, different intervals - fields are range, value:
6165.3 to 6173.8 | 12.7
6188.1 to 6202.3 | 12.5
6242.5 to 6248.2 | 12.1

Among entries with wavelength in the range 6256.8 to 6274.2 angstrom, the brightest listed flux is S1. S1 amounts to 12.83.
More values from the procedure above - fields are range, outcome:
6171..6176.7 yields 13.17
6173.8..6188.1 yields 13.25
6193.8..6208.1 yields 13.44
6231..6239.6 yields 13.1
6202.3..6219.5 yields 13.4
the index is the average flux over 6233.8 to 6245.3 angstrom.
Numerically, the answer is 12.7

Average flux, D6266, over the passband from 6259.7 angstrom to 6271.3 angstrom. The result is 12.6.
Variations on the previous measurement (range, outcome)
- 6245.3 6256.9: 12.6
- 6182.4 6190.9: 12.6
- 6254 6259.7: 11.9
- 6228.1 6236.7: 12.6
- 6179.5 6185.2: 12.9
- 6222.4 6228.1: 12.6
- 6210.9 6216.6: 12.5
